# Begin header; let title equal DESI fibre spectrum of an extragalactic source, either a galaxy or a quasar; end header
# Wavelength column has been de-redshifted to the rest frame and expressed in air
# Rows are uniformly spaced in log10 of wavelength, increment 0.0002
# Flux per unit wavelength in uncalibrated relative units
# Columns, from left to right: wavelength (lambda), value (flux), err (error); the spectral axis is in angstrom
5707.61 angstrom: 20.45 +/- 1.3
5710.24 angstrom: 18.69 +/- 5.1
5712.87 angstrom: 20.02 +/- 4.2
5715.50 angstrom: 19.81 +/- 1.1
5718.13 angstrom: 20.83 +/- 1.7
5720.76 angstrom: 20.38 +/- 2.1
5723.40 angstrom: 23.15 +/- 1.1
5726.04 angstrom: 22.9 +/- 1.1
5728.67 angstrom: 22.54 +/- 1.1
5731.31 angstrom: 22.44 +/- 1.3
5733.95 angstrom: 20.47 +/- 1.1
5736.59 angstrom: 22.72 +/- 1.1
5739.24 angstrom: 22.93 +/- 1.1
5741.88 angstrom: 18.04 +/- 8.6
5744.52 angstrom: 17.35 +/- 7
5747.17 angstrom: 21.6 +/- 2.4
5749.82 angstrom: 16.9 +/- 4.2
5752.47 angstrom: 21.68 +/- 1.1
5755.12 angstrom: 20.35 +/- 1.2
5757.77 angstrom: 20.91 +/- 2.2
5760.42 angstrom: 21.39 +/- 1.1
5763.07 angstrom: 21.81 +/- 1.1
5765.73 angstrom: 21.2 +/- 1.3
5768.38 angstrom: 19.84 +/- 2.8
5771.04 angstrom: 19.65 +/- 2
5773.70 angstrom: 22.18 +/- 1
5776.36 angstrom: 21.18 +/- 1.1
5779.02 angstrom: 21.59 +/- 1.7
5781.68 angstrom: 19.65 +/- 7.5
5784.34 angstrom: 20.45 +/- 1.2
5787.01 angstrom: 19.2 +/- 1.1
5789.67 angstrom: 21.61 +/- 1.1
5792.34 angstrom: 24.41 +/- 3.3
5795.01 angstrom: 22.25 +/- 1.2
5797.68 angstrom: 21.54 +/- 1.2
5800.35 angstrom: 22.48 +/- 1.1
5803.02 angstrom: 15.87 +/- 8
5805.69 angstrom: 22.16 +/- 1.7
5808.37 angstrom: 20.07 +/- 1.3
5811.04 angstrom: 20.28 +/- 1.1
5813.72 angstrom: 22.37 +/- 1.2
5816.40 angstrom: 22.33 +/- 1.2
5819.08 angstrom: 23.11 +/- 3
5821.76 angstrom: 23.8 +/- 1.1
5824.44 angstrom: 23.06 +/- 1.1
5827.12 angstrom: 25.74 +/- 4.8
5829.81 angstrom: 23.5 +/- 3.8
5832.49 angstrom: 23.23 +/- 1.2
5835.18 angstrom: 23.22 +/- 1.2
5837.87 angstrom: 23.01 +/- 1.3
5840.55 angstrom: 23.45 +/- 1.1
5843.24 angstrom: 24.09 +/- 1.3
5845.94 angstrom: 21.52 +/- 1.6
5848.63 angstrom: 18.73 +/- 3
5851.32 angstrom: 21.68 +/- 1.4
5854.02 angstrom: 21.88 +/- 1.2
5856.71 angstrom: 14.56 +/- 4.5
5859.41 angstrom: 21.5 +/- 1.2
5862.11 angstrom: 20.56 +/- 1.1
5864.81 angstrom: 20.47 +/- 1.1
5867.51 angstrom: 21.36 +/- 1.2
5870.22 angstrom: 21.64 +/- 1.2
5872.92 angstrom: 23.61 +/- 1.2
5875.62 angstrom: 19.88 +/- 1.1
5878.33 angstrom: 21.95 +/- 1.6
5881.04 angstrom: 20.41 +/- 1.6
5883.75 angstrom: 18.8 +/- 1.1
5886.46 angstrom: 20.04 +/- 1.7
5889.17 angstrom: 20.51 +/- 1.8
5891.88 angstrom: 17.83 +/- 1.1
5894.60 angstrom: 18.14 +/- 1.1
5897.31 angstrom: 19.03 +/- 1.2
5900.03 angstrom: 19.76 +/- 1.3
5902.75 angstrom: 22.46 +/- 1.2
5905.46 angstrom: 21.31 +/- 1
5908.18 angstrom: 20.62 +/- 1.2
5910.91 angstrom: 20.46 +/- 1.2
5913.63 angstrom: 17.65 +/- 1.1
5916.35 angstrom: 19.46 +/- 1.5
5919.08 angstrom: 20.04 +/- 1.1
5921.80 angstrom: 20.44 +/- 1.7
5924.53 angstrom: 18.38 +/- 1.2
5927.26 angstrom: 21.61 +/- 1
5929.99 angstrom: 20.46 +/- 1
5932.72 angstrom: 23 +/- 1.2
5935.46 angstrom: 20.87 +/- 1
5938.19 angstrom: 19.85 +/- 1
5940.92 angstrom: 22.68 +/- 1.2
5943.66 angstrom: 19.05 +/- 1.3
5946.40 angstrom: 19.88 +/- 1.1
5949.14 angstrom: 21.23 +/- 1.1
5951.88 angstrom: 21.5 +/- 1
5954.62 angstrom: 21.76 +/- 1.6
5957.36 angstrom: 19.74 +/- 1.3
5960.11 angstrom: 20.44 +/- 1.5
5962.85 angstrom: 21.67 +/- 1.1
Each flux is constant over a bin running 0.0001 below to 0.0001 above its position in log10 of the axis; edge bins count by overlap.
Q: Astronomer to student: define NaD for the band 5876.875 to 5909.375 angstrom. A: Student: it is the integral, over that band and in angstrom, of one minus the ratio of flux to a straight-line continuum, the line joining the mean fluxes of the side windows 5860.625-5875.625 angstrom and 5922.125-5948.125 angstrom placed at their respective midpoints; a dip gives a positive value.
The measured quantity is 1.6 angstrom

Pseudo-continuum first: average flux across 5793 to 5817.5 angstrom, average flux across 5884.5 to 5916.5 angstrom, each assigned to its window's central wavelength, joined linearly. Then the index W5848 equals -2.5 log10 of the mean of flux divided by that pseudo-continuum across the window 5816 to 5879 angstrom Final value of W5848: -0.07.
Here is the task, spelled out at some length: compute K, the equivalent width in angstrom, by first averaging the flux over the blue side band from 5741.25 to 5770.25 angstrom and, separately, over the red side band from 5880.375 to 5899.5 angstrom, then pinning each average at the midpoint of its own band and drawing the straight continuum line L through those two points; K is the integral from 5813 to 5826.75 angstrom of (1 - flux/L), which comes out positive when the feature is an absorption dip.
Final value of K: -2.4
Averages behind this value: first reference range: 20.1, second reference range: 19.2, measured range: 23.2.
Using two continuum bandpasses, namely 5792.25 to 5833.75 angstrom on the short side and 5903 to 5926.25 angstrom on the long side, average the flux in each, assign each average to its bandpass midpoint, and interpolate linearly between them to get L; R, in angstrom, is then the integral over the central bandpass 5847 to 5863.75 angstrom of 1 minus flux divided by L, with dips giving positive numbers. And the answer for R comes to 1.1 angstrom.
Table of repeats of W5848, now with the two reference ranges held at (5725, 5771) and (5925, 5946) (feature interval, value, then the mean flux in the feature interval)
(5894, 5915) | 0.05 mag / 20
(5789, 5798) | -0.09 mag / 22.6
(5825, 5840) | -0.14 mag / 23.7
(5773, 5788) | 0.01 mag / 20.7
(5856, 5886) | 0.02 mag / 20.5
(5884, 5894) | 0.09 mag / 19.3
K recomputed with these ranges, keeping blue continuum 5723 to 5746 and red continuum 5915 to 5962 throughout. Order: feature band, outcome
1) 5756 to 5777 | 0.21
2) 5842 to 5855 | -0.38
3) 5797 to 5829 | -1.35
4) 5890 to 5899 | 0.98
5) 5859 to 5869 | -0.03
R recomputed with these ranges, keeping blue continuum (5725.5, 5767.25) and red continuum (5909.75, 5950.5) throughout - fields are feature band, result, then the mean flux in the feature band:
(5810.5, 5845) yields -4.27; 23.2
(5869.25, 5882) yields -0.63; 21.5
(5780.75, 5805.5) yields -0.17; 20.9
